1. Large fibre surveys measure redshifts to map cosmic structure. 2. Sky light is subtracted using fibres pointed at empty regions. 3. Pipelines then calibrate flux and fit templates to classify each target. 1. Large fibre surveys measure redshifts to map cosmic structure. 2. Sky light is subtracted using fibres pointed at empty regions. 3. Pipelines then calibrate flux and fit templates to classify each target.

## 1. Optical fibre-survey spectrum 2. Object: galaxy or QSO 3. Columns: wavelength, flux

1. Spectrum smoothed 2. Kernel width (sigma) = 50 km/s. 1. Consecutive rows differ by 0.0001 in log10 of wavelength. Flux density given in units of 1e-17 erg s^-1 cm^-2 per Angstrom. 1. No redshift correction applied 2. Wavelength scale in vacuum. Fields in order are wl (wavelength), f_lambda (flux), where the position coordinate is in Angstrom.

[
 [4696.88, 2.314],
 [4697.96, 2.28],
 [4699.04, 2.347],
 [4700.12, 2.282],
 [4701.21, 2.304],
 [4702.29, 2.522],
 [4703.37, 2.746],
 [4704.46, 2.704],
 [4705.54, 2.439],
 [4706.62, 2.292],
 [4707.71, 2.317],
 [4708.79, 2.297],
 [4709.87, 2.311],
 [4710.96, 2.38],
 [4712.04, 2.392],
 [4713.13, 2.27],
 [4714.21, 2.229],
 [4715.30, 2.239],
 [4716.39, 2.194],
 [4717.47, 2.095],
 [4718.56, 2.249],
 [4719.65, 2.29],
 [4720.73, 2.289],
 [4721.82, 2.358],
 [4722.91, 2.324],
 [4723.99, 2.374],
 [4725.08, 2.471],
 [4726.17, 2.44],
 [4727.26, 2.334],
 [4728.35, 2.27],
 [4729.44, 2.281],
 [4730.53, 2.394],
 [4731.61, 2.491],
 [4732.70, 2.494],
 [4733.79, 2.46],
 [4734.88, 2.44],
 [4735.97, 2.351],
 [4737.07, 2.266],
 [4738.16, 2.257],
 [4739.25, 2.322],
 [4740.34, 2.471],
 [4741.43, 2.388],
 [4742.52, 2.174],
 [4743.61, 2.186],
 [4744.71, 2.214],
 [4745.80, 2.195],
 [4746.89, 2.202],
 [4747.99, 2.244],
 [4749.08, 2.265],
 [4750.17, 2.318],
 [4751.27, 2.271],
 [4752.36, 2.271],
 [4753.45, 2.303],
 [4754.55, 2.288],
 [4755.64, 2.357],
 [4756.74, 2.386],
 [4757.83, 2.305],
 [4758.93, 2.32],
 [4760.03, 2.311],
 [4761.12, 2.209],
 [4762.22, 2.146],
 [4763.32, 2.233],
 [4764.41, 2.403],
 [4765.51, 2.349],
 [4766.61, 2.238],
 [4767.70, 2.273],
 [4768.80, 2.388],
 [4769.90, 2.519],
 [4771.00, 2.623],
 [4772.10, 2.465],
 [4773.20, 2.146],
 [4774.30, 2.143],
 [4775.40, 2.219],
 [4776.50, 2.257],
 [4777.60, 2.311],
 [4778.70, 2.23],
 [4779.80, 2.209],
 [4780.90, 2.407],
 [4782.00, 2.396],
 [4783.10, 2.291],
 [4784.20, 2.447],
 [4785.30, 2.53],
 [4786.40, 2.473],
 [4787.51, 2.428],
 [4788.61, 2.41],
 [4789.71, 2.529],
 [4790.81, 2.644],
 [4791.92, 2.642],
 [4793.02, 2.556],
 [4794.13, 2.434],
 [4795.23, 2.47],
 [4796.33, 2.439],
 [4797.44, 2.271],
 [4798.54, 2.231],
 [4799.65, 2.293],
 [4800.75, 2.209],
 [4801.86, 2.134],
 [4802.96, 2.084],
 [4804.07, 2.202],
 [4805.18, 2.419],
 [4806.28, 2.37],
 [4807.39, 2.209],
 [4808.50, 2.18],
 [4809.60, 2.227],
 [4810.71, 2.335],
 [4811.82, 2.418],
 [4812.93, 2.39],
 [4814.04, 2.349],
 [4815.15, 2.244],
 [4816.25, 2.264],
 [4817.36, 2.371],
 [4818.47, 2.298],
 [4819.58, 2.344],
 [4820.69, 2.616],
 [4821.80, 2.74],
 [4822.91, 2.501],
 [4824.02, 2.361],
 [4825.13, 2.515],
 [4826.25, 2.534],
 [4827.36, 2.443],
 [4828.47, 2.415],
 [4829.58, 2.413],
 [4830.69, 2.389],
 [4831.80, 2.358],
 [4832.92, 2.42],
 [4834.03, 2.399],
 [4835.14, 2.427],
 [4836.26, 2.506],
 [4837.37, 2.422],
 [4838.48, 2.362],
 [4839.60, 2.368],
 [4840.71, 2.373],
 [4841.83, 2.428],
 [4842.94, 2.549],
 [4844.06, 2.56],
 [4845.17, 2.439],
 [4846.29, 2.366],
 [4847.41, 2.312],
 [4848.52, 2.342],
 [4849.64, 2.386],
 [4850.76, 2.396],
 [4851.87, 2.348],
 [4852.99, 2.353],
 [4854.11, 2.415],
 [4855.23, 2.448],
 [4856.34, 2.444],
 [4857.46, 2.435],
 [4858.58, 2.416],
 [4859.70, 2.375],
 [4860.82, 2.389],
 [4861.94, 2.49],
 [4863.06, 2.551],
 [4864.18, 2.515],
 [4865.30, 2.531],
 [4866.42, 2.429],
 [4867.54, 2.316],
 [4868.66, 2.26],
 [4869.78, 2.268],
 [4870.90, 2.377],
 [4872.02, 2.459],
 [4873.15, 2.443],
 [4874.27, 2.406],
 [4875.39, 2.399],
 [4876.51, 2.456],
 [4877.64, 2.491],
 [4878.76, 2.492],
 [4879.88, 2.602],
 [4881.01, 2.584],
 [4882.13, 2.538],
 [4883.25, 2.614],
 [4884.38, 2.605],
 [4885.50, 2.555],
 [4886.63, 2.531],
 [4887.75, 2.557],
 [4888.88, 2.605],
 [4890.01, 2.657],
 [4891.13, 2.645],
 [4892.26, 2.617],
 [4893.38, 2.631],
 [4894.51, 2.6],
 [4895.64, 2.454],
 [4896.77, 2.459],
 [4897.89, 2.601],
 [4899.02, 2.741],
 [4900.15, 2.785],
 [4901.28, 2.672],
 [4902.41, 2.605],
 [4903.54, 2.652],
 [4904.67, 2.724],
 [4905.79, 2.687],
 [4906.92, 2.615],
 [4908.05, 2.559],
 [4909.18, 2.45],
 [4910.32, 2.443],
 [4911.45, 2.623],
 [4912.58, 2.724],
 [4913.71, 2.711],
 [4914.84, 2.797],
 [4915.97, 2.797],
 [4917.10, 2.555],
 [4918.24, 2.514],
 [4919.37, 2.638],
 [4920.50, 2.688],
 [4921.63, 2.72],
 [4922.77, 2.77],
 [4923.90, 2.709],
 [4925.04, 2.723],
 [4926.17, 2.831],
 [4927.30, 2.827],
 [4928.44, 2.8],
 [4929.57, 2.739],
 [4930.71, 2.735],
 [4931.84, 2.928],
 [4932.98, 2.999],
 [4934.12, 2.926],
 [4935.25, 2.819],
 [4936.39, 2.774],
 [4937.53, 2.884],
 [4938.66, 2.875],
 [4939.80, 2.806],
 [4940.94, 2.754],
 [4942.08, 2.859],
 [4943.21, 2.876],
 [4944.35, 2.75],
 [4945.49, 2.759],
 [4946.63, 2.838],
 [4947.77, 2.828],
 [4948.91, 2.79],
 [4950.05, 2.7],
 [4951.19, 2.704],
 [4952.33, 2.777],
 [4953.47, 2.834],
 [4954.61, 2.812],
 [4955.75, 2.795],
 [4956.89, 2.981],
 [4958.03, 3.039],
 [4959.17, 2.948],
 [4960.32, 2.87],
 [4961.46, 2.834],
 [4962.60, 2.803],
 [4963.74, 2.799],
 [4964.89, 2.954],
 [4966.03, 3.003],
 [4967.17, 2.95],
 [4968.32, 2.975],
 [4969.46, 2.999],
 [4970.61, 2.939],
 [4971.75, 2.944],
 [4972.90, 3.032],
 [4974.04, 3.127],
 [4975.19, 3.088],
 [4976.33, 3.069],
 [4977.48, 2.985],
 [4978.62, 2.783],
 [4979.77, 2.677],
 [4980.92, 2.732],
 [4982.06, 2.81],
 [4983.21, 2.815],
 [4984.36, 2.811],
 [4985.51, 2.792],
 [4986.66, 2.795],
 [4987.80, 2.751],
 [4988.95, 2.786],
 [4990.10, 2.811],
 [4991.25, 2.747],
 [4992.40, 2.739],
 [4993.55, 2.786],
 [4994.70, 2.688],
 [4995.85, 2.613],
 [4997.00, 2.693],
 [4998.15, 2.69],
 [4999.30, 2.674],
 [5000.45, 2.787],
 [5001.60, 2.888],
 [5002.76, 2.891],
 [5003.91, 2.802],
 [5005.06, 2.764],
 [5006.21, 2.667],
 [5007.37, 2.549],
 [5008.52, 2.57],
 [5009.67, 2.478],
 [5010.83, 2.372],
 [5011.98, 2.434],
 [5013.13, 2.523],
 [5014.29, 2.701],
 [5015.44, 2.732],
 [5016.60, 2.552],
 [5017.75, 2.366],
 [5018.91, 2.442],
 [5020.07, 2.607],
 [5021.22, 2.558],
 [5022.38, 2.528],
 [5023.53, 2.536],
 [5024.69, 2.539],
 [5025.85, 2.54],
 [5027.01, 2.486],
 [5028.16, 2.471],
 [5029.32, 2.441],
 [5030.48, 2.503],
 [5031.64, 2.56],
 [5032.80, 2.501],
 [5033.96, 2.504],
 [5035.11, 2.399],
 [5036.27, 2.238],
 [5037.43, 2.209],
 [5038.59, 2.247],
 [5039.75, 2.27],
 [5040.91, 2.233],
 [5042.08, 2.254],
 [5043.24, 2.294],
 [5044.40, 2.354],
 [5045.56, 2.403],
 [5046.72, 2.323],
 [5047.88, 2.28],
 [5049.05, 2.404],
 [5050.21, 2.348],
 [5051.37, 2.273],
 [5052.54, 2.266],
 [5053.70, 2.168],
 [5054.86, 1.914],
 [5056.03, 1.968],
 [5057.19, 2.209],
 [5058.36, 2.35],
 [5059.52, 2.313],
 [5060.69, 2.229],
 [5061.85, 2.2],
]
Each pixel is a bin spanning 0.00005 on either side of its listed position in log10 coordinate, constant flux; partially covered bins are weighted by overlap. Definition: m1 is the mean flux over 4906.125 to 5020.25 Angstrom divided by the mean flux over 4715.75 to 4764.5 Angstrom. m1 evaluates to 1.2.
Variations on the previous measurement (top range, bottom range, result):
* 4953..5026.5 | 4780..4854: 1.15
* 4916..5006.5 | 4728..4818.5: 1.21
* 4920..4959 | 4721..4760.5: 1.21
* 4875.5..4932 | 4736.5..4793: 1.13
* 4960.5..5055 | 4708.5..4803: 1.13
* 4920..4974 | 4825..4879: 1.18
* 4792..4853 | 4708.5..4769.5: 1.03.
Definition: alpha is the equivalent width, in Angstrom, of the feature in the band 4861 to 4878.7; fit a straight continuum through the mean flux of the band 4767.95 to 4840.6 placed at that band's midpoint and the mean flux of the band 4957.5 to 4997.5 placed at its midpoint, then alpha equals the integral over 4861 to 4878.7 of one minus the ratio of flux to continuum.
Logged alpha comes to 0.9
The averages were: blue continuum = 2.38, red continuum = 2.86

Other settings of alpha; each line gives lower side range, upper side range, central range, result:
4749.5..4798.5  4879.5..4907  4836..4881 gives 2.04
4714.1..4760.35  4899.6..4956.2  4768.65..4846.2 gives 2.66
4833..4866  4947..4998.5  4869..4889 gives 0.26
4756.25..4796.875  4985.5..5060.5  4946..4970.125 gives -3.96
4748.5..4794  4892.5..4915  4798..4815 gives 1.10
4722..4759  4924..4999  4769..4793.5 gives 0.20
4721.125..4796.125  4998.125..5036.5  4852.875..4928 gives -3.07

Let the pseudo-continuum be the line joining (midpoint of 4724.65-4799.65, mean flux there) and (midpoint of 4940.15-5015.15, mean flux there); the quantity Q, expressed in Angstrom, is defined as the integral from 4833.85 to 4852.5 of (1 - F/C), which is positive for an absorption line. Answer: 0.8 Angstrom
